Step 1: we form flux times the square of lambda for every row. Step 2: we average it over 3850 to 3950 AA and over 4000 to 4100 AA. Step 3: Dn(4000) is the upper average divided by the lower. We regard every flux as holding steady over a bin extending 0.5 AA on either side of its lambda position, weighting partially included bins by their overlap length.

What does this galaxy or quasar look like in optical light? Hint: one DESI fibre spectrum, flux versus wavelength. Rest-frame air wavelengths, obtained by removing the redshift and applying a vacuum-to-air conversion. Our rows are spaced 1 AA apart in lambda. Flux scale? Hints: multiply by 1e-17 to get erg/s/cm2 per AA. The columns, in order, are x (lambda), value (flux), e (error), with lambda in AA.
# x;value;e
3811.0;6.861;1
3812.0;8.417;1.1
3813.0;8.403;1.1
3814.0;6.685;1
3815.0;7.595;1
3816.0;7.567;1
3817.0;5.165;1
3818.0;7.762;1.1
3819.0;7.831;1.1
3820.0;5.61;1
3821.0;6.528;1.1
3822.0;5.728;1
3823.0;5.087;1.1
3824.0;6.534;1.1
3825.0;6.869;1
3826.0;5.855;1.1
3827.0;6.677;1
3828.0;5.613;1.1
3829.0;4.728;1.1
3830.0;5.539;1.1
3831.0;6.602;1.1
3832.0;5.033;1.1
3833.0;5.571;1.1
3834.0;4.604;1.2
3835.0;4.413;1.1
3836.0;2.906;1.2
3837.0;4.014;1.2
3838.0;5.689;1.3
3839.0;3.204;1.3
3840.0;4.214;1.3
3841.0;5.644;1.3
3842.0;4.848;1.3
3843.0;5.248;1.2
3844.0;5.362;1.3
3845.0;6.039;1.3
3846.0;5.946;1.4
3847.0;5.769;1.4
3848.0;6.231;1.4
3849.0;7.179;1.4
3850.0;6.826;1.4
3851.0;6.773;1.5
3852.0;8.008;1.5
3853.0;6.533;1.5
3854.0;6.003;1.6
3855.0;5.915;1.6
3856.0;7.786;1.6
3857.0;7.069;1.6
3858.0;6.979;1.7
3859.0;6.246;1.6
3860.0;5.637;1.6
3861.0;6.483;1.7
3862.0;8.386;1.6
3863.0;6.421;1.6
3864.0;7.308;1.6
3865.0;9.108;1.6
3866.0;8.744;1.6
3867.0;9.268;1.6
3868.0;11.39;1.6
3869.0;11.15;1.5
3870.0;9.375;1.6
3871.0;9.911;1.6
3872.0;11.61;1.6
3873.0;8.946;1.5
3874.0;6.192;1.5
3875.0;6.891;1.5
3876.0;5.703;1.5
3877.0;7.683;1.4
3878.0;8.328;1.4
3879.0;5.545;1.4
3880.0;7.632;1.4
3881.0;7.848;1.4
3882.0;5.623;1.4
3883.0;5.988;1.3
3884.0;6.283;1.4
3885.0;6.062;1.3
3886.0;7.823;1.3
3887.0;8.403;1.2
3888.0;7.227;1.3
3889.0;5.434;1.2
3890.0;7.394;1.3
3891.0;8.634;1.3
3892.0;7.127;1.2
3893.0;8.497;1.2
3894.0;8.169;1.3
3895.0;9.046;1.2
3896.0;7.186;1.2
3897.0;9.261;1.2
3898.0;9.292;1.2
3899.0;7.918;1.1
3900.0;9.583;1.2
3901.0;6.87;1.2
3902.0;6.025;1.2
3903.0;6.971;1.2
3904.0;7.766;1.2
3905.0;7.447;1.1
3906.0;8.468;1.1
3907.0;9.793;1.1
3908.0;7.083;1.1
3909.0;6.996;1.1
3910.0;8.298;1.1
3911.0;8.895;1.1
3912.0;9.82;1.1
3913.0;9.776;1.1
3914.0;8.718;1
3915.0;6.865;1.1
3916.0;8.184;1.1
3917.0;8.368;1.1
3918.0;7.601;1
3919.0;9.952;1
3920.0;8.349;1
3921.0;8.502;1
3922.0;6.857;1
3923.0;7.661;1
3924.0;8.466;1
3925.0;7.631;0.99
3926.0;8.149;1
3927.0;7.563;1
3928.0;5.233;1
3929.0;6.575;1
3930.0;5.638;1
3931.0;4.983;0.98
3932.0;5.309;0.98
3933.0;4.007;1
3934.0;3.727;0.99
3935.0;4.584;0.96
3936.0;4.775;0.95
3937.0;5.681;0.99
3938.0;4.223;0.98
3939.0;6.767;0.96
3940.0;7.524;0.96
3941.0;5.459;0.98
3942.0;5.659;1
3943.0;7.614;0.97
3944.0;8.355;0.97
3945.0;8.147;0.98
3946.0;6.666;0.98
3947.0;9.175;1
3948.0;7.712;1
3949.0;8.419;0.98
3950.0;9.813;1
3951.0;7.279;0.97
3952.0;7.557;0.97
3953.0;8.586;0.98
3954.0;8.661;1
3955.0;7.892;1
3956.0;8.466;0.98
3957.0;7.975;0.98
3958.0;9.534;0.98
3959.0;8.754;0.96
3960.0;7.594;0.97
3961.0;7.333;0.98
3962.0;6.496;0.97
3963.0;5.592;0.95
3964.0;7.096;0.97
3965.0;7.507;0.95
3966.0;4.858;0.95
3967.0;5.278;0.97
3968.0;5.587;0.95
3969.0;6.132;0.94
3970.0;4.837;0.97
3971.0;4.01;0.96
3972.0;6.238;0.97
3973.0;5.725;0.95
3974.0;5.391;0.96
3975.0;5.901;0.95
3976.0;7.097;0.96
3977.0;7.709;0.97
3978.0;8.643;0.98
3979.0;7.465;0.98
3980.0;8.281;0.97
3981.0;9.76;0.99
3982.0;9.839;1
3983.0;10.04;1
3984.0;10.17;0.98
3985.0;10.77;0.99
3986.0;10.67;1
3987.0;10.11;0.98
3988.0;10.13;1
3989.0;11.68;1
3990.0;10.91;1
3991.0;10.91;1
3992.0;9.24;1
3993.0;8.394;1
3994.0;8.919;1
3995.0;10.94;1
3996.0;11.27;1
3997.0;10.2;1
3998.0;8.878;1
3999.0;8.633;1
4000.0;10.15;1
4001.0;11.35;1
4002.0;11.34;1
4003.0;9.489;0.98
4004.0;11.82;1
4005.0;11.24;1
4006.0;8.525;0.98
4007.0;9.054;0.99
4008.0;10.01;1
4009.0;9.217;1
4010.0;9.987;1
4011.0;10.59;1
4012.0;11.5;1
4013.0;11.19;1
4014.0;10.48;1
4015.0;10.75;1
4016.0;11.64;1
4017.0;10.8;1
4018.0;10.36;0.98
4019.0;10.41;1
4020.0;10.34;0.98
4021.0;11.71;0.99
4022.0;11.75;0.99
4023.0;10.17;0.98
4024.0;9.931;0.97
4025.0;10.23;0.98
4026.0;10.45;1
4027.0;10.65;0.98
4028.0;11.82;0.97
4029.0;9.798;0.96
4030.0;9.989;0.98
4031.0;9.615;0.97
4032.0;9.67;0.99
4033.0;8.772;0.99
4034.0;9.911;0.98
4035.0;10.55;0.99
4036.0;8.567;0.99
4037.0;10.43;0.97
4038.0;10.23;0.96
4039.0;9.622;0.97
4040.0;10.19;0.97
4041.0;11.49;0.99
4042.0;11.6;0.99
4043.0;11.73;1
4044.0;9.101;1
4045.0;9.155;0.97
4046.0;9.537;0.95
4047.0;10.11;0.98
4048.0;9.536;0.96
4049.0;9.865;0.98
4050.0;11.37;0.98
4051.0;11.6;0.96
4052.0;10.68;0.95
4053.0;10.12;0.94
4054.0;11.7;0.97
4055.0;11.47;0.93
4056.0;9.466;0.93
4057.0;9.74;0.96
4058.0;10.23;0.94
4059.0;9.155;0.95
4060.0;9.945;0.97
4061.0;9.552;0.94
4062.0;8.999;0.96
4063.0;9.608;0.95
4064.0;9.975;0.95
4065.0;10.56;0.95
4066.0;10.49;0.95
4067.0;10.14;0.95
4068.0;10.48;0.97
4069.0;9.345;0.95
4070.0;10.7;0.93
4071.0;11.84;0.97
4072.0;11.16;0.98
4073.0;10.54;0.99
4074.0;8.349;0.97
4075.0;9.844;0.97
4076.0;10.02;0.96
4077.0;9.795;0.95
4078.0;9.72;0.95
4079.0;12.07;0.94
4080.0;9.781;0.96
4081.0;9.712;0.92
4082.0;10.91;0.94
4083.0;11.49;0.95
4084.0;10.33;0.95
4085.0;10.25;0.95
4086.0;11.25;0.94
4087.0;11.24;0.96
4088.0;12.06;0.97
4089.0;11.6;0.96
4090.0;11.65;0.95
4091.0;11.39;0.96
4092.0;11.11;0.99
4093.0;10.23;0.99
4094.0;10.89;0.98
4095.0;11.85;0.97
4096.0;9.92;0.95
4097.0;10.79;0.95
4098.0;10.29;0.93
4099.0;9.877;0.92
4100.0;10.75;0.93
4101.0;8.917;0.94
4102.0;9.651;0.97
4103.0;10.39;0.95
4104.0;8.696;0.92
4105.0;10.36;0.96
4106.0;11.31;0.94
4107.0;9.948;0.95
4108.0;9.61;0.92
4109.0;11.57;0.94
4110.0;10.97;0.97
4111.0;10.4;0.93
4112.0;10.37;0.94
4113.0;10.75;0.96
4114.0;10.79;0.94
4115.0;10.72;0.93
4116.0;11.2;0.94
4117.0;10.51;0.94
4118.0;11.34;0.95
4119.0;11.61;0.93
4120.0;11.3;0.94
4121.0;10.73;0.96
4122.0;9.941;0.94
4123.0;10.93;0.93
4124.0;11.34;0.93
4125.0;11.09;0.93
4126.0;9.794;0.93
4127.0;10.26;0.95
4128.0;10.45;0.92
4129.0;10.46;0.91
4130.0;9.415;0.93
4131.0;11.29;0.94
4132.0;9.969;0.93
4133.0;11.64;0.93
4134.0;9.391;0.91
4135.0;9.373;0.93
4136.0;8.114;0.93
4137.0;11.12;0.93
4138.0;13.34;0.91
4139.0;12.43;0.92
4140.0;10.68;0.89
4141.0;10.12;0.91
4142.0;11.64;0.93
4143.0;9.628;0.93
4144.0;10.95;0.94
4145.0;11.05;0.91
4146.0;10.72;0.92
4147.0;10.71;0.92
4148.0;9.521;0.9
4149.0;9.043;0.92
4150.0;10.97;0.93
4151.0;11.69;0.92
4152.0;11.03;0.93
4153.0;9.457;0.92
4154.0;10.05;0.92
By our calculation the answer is 1.50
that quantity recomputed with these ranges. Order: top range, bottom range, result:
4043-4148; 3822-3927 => 1.63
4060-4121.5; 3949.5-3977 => 1.61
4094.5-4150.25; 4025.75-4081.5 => 1.07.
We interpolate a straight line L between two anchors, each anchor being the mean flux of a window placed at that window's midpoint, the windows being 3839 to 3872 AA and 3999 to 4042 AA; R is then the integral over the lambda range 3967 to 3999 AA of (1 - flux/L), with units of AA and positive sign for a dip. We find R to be 3.8 AA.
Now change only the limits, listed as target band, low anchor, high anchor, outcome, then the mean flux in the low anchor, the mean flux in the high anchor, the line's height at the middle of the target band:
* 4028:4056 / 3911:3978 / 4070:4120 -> -2.7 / 7.05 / 10.6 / 9.36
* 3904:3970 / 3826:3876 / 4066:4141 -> 5.7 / 6.64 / 10.6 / 7.98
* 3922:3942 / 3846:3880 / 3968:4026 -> 6.0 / 7.59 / 9.5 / 8.57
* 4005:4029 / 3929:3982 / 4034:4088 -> -4.5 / 6.82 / 10.3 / 8.85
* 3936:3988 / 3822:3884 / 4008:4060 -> 8.2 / 6.62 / 10.4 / 8.88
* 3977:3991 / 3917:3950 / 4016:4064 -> -2.2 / 6.85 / 10.3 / 8.47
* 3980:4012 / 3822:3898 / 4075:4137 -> -4.5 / 6.83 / 10.5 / 8.88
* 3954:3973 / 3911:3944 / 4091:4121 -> 2.2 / 6.93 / 10.6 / 7.67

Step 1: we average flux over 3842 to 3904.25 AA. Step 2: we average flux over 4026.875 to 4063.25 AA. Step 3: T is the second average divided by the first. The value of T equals 1.37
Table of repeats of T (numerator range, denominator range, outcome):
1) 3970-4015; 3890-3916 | 1.15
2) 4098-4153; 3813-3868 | 1.68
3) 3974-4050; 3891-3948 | 1.35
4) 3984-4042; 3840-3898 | 1.41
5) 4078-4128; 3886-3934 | 1.39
